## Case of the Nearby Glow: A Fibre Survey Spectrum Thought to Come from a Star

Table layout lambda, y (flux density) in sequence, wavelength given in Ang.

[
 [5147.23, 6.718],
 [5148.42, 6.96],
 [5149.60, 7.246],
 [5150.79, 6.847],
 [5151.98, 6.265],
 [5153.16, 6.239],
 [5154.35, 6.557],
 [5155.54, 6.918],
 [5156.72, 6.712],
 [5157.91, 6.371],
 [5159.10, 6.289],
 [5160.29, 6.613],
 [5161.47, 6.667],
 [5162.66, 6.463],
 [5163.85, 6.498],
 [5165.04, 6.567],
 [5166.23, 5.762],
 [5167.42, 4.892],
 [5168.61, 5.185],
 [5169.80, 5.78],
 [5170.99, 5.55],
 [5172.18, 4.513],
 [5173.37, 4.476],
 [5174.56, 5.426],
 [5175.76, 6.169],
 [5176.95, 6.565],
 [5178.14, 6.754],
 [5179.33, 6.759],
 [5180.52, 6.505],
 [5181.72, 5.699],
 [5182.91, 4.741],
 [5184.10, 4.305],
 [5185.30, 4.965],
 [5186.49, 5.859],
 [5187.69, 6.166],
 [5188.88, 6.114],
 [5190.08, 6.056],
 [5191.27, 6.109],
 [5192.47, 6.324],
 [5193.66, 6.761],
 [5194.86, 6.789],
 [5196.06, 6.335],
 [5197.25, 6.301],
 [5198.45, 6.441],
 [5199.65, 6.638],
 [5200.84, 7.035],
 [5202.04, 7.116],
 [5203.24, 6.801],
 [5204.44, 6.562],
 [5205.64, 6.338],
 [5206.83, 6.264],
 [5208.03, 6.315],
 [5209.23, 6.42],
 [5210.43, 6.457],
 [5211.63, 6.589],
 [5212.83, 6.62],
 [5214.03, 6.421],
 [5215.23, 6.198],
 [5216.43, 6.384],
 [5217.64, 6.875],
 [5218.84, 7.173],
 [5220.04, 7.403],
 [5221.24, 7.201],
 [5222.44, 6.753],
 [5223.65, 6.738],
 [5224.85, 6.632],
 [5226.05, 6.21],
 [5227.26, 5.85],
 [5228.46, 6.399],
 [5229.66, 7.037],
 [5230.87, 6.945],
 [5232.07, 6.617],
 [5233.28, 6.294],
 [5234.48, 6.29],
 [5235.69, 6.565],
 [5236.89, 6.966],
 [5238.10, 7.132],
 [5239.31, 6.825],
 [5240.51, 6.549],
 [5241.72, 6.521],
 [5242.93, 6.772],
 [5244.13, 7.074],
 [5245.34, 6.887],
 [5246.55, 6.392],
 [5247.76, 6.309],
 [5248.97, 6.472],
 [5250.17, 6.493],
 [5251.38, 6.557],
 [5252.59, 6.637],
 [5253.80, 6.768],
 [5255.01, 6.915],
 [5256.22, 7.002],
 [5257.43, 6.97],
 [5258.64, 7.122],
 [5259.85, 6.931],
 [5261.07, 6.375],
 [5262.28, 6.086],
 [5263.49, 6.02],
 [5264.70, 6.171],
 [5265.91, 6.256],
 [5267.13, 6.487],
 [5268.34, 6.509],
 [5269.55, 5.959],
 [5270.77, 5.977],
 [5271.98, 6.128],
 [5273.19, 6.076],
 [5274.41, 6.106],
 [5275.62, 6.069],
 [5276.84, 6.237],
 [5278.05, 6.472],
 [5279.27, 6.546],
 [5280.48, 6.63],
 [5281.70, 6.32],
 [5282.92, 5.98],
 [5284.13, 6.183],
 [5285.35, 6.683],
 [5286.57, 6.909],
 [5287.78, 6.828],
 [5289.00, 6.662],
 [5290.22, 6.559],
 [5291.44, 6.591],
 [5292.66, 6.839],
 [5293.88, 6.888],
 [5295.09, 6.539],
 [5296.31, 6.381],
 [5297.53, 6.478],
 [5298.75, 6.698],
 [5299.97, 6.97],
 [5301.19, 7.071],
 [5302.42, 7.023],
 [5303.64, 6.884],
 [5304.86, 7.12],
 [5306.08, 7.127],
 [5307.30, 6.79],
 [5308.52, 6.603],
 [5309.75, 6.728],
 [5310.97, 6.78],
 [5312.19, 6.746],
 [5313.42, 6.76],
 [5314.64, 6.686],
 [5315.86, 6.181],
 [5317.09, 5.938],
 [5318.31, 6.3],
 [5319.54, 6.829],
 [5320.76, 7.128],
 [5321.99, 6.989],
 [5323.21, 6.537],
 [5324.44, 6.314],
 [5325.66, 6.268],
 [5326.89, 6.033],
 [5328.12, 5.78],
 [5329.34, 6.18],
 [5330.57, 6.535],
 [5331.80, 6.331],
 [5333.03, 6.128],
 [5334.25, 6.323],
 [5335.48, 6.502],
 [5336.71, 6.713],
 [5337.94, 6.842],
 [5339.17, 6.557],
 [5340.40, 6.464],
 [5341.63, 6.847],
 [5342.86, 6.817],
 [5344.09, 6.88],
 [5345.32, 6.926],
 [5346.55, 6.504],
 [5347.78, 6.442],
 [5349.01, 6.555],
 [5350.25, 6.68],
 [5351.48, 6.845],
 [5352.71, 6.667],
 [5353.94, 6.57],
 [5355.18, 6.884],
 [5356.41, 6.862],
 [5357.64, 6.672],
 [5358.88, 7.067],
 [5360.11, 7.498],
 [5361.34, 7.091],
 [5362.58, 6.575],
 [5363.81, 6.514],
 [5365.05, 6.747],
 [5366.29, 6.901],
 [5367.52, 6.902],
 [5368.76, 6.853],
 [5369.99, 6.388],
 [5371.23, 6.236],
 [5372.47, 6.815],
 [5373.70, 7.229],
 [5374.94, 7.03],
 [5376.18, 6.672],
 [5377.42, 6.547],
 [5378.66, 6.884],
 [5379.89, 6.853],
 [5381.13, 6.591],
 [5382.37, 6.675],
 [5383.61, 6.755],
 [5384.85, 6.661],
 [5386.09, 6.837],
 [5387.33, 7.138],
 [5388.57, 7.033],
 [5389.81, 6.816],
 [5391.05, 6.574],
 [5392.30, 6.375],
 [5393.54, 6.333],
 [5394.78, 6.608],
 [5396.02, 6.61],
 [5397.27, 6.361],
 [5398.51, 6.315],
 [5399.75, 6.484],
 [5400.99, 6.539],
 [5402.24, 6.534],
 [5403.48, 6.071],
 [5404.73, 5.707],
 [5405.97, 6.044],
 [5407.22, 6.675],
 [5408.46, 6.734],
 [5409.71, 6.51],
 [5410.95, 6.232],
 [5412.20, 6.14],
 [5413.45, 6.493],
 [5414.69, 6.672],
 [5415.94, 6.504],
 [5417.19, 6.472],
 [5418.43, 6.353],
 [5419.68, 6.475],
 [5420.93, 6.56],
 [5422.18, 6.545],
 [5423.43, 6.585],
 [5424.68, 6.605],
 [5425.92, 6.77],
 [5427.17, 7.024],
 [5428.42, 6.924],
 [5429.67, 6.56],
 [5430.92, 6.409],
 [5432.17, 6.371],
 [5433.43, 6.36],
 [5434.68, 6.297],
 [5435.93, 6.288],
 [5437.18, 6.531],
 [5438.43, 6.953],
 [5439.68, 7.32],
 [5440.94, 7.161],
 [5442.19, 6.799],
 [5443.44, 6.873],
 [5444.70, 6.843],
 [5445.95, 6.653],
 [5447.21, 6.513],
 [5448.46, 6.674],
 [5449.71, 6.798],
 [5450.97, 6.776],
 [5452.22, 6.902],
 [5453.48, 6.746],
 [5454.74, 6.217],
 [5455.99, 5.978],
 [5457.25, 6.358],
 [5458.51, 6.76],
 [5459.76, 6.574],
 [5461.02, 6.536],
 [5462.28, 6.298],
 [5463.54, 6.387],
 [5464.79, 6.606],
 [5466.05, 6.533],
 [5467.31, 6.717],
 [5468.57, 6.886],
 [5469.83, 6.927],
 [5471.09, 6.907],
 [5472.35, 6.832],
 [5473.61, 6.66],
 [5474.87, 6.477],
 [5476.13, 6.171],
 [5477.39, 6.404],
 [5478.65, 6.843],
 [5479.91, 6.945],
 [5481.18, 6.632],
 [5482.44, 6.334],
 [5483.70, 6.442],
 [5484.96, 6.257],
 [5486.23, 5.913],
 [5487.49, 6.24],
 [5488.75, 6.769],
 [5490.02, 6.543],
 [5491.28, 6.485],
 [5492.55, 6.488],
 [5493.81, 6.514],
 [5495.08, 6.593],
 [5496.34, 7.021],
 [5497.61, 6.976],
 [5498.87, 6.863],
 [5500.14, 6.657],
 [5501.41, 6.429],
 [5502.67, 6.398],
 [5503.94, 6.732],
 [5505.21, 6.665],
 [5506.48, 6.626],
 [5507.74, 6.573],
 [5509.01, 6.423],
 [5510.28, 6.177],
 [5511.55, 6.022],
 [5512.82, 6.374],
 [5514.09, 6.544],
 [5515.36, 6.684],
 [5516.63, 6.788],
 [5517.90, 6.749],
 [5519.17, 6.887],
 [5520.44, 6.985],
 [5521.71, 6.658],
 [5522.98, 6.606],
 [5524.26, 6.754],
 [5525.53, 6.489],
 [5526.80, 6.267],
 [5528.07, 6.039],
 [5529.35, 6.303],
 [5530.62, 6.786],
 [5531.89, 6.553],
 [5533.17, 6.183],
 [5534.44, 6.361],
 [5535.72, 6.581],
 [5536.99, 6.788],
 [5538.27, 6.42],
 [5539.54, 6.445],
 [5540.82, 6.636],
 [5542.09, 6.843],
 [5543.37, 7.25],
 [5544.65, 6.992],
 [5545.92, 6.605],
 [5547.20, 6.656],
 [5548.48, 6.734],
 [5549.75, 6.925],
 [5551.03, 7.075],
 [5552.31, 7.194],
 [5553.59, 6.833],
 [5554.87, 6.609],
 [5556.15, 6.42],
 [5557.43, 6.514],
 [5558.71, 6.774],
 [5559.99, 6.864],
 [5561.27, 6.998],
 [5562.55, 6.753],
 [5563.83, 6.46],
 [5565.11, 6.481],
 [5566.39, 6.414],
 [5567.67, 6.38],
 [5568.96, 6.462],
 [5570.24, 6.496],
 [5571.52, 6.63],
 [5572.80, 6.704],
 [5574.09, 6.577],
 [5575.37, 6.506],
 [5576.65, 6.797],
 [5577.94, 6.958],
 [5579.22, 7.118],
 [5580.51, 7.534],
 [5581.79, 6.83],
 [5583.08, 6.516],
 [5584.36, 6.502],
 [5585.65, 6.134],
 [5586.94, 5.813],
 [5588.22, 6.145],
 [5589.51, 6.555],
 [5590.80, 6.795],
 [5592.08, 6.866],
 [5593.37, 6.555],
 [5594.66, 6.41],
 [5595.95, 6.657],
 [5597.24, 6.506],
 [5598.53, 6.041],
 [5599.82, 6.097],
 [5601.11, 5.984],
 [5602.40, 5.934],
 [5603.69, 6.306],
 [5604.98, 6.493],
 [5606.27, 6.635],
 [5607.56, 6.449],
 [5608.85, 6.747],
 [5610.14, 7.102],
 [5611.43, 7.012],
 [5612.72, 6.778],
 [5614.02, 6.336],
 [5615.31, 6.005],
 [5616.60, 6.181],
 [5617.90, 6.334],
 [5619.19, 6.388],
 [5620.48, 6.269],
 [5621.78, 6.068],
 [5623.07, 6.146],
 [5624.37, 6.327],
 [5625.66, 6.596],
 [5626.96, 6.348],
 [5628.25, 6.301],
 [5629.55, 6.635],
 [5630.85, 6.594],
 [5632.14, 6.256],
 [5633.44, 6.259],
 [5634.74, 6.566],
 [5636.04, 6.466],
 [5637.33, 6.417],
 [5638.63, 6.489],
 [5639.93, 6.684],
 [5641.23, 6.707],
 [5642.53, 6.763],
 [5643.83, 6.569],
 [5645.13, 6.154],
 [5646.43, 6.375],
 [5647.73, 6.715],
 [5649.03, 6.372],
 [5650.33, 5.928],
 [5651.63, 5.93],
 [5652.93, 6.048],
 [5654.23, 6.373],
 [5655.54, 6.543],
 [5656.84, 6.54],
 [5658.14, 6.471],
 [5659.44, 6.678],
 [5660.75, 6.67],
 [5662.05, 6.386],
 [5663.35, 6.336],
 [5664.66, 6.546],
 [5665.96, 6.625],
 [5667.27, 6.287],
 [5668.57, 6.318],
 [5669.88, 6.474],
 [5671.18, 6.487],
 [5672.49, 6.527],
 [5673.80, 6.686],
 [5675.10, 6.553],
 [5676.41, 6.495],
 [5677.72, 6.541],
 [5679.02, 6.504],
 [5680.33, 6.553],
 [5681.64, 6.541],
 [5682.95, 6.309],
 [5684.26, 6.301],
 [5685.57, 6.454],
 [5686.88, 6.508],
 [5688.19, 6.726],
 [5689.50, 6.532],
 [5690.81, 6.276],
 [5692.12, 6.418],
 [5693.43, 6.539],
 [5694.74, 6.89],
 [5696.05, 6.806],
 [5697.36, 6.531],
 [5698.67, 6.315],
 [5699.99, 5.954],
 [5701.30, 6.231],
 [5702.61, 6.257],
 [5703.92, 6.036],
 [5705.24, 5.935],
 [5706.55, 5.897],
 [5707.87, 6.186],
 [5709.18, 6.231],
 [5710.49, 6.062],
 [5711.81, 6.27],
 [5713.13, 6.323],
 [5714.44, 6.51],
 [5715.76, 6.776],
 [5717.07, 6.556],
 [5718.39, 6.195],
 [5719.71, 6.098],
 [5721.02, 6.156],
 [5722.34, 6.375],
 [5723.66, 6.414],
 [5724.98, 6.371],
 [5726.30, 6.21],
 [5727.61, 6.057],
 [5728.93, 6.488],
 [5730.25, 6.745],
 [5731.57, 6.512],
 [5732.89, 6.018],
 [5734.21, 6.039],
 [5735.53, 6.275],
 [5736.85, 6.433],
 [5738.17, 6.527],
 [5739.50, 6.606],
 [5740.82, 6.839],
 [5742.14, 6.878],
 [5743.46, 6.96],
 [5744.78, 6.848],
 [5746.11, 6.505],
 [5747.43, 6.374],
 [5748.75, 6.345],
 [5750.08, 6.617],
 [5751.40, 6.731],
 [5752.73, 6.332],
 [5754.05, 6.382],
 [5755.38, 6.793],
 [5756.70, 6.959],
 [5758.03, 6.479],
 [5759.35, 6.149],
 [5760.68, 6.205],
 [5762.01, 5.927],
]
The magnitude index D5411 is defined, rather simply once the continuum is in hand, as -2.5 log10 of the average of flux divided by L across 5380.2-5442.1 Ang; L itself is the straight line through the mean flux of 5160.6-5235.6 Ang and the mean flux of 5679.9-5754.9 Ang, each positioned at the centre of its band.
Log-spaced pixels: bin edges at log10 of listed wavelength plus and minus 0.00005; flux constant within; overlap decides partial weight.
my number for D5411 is -0.04 mag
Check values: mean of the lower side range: 6.26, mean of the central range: 6.57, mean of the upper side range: 6.41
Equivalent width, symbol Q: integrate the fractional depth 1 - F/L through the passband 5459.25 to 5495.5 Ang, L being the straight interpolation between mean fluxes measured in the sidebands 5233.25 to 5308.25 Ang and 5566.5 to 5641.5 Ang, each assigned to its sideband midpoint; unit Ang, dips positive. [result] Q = -0.1 Ang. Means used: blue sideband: 6.58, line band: 6.55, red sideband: 6.49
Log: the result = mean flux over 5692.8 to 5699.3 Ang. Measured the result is 6.62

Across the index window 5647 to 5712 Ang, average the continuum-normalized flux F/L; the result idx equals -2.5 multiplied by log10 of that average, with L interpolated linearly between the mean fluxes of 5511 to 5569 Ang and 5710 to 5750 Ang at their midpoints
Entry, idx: 0.01 mag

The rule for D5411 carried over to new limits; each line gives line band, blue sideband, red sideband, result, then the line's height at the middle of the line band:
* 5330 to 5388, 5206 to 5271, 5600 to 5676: -0.030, 6.54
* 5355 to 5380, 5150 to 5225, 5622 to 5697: -0.078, 6.35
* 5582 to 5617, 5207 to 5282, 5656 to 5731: 0.000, 6.44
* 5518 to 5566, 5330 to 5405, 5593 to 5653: -0.030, 6.49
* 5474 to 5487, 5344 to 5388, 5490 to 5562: 0.039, 6.68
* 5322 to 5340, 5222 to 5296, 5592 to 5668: 0.022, 6.51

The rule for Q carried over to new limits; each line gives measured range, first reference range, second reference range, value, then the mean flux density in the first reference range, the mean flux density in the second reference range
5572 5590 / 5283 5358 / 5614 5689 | -0.42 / 6.63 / 6.43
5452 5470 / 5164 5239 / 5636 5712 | -0.54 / 6.28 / 6.41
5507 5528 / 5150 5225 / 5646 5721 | -0.64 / 6.27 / 6.4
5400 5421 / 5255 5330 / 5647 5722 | 0.32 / 6.53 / 6.39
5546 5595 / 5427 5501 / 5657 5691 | -0.78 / 6.62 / 6.49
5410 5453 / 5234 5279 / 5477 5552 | -0.40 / 6.52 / 6.6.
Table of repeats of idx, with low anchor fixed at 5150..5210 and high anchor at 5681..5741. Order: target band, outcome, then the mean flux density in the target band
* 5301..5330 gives -0.067 mag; 6.61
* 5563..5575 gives -0.036 mag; 6.52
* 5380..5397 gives -0.075 mag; 6.69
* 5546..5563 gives -0.081 mag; 6.79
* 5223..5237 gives -0.060 mag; 6.53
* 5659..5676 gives -0.027 mag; 6.5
